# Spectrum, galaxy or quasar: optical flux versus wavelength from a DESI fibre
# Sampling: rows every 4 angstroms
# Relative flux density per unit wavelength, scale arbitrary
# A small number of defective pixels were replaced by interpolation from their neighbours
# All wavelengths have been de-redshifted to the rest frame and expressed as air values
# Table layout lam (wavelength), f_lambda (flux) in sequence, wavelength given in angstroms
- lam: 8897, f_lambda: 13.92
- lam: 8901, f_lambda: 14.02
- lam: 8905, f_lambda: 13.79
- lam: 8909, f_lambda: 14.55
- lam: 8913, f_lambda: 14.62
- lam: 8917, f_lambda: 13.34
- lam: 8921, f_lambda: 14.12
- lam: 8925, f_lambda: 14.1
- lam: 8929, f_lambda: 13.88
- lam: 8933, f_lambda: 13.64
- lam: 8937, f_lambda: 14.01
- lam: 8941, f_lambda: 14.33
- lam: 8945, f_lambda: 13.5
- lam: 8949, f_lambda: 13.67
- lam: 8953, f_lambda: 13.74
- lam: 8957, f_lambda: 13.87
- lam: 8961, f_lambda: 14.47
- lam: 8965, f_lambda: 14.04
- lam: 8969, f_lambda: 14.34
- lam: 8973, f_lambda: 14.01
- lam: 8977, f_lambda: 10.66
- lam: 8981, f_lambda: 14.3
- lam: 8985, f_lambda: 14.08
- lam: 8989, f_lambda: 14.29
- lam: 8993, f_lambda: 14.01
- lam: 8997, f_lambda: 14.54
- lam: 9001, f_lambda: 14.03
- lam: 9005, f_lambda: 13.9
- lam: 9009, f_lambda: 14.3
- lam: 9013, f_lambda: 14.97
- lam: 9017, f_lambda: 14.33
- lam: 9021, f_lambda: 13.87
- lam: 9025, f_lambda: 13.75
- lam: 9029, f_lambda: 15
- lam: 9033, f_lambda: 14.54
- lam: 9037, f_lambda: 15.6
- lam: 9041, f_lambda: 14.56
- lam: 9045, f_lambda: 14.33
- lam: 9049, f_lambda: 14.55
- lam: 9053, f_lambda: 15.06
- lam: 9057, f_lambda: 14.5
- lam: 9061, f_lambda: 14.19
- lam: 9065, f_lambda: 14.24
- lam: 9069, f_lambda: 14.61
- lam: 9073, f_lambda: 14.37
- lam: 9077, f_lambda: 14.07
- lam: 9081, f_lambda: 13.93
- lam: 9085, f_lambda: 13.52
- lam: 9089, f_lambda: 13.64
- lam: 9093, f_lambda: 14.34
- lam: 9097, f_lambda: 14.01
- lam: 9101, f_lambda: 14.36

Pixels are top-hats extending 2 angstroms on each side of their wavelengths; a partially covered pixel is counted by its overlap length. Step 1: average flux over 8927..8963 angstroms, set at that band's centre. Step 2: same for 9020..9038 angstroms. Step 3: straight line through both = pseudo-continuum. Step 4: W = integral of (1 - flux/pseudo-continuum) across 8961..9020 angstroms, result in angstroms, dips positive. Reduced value 1.0 angstroms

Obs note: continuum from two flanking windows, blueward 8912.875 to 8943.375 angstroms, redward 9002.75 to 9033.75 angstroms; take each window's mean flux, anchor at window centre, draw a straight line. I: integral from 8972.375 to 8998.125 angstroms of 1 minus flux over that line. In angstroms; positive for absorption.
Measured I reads 0.98 angstroms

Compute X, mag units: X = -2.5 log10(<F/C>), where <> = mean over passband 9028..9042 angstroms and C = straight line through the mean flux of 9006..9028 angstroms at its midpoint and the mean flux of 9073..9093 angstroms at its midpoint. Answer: -0.06 mag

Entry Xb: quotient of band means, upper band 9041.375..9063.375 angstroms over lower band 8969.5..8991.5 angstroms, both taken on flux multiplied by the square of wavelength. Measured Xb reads 1.09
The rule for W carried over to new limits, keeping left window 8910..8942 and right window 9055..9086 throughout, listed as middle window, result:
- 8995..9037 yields -0.76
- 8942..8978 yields 0.93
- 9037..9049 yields -0.42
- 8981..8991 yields -0.08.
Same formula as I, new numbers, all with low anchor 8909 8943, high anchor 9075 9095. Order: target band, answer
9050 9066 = -0.7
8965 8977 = 0.4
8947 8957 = 0.2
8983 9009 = -0.3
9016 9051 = -1.4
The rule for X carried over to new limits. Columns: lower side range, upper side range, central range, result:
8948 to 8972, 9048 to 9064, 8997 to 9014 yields 0.00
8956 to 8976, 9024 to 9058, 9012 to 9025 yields 0.02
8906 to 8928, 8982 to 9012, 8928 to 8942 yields 0.01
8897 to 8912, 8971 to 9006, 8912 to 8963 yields 0.00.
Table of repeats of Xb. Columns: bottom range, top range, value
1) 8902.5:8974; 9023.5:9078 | 1.06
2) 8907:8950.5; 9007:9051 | 1.06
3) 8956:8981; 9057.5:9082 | 1.07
